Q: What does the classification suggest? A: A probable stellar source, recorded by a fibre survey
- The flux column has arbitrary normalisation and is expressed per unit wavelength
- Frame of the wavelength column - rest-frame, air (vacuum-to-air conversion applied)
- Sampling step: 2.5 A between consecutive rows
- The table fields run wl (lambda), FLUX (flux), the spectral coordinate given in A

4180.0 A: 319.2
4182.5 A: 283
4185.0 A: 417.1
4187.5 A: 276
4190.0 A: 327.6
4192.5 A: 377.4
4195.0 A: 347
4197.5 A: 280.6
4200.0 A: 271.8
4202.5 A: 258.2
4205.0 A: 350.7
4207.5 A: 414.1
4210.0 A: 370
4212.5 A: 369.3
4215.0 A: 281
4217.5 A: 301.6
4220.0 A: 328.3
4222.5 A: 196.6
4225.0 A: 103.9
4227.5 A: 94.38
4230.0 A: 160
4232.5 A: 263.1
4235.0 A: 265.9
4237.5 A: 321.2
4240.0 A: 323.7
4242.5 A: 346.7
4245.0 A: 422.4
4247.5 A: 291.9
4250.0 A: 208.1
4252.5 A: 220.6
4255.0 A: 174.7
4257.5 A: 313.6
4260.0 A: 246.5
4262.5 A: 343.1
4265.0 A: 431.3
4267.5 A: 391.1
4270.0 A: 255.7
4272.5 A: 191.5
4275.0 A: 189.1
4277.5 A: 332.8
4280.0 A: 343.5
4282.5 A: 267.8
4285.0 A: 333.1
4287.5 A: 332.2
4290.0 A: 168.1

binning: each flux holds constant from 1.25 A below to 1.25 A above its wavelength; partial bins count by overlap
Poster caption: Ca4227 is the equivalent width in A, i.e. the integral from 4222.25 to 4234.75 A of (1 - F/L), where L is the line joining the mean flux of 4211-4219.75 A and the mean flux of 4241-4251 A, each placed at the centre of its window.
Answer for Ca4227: 5.9 A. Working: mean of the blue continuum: 320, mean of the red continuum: 320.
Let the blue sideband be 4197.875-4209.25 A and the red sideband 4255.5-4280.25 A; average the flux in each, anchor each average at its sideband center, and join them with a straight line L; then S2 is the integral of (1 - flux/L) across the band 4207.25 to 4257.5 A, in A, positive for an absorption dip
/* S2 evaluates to 6.6 A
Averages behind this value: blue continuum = 322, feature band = 271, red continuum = 298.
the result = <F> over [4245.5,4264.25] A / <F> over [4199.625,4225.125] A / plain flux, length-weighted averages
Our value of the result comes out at 0.9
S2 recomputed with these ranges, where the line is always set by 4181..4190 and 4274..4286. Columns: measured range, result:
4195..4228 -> 3.4 A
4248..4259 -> 2.5 A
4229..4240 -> 1.7 A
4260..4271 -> -1.7 A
